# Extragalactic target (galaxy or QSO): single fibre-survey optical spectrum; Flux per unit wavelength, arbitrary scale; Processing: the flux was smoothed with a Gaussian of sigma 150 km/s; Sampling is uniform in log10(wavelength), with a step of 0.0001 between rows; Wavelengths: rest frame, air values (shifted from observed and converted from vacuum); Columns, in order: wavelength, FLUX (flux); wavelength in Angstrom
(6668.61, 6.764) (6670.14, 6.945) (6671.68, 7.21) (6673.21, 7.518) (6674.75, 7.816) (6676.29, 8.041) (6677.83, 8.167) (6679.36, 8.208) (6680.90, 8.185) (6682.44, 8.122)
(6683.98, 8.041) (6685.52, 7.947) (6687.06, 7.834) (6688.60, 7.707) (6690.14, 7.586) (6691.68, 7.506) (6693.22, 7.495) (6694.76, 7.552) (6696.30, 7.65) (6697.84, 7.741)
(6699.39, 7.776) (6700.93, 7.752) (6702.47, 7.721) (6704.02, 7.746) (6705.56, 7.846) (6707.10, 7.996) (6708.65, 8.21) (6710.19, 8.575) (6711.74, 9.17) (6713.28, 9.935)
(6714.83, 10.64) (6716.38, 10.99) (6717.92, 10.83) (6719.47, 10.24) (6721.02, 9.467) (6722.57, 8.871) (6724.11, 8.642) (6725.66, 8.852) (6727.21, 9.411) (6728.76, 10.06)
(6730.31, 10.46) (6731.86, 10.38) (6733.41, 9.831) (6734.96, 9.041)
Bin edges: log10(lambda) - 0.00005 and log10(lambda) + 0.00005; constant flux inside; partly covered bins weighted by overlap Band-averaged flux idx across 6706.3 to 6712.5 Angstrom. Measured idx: 8.48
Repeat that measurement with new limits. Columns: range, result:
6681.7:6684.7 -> 8.08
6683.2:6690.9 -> 7.82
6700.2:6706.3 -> 7.77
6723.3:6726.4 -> 8.77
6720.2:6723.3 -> 9.17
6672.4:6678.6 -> 7.89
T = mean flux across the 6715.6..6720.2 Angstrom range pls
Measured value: 10.7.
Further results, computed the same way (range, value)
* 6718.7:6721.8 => 9.84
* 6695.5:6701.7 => 7.73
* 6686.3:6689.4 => 7.77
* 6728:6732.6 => 10.3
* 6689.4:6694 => 7.53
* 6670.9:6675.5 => 7.51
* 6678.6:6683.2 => 8.17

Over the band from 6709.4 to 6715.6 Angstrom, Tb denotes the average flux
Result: 9.58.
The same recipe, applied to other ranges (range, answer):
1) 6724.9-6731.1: 9.7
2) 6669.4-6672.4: 7.07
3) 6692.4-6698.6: 7.62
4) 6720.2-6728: 9.06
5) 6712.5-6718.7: 10.6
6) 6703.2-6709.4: 7.94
